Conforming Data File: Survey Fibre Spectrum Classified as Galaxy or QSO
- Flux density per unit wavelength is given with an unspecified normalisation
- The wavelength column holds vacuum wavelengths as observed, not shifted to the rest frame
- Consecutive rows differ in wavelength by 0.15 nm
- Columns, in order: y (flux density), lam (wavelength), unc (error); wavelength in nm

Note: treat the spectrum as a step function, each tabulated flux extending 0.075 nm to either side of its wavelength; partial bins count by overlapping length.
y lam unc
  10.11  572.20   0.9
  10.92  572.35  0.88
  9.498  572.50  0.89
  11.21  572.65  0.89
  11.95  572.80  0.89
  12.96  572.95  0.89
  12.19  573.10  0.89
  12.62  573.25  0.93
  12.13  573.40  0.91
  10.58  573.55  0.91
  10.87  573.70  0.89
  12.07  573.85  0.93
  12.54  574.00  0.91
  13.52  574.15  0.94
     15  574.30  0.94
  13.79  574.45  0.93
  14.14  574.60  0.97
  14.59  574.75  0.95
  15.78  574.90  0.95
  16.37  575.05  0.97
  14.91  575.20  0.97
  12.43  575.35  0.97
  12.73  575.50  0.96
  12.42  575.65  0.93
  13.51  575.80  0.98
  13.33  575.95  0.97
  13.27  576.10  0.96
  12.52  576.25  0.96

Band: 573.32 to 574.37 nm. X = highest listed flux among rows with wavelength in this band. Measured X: 15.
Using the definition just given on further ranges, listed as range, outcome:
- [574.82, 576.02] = 16.37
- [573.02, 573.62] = 12.62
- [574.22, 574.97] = 15.78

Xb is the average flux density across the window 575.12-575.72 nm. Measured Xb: 13.2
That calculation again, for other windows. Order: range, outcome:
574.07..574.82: 14.2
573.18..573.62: 11.8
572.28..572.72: 10.5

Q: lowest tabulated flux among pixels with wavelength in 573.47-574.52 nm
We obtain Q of 10.58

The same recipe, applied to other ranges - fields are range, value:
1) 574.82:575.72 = 12.42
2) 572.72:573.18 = 11.95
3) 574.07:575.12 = 13.52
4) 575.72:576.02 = 13.33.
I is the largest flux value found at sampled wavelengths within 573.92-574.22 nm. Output 13.52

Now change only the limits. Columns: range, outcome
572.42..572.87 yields 11.95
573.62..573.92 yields 12.07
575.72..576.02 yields 13.51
